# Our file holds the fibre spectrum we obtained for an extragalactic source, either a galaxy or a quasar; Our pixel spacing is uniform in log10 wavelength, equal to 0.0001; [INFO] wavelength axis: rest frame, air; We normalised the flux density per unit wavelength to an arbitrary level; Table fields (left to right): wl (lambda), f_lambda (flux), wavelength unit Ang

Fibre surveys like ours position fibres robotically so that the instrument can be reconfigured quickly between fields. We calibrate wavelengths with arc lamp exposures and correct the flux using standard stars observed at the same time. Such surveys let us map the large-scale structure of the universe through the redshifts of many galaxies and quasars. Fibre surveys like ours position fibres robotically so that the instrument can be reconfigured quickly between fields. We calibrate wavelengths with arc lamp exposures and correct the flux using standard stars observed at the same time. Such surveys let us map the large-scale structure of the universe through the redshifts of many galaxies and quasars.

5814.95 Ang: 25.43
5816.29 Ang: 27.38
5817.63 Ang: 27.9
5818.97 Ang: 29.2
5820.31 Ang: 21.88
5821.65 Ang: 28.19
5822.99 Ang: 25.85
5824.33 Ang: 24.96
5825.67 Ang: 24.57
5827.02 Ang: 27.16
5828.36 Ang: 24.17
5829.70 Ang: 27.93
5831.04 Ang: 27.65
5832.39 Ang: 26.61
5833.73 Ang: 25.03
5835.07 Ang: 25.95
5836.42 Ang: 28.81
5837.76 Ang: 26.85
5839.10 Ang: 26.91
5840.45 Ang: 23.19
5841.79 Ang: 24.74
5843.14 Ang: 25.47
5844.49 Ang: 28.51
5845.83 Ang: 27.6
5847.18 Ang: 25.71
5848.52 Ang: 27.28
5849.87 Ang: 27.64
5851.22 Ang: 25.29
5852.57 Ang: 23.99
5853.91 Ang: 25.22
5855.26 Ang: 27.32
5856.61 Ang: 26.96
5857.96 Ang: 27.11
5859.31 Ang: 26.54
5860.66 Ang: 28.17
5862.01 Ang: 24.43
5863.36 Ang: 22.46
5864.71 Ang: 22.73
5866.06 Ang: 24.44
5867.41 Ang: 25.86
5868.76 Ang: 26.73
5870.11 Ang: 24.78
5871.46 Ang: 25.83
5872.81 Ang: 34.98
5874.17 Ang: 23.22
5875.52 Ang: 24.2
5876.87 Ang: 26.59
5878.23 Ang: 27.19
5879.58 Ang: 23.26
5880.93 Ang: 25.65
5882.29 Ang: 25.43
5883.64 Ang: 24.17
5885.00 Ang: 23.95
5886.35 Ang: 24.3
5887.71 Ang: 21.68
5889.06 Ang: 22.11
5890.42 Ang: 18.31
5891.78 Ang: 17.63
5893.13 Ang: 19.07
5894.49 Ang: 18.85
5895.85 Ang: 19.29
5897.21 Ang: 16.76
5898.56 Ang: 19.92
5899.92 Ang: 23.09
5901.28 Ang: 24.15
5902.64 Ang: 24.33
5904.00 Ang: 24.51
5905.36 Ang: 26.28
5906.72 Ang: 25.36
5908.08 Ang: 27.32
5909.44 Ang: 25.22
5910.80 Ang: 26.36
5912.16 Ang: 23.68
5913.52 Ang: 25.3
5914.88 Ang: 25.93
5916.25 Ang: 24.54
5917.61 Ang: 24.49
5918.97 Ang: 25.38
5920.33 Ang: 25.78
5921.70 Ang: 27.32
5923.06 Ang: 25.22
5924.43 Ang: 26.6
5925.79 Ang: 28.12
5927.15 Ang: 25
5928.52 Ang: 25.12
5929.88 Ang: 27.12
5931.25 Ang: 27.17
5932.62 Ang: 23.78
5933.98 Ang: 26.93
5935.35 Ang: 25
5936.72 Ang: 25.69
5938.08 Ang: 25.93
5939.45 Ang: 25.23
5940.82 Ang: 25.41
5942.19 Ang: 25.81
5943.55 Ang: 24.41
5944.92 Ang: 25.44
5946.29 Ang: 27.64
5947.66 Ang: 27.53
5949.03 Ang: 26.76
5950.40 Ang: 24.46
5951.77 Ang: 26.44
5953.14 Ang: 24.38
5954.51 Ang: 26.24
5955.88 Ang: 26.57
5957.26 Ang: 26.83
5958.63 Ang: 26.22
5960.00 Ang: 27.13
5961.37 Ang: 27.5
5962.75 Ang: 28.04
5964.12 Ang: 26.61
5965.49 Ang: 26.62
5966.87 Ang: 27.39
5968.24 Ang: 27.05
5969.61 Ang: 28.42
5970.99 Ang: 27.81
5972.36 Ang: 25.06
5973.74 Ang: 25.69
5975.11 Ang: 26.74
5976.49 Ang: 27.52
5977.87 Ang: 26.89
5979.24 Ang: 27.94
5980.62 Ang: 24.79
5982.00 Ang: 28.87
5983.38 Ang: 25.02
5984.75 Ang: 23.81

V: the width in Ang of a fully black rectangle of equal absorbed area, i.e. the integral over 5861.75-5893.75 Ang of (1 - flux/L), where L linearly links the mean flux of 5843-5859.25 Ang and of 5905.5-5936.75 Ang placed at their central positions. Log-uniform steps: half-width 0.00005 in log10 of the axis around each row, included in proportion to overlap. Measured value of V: 2.6 Ang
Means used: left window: 26.5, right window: 25.8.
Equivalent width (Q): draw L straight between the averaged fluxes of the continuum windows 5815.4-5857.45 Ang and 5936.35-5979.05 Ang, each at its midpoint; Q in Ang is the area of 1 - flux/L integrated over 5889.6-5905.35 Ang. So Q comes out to 3.34 Ang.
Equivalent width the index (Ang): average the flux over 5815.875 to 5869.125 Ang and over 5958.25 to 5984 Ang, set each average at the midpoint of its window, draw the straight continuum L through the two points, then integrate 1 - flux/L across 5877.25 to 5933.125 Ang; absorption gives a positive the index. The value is 5.20 Ang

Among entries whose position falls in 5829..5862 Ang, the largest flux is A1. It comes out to 28.81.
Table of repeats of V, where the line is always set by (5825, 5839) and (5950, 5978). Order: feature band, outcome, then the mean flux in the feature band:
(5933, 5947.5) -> 0.5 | 25.8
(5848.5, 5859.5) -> 0.1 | 26.3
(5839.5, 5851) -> 0.1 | 26.2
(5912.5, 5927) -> 0.4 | 25.8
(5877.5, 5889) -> 1.0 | 24.3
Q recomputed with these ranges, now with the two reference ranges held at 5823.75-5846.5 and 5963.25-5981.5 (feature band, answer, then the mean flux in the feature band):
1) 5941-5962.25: 0.4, 26.2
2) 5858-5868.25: 0.5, 25.1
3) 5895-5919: 2.4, 23.9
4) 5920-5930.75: 0.1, 26.3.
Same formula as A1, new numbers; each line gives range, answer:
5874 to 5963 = 28.12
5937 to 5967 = 28.04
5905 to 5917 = 27.32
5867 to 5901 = 34.98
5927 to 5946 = 27.17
